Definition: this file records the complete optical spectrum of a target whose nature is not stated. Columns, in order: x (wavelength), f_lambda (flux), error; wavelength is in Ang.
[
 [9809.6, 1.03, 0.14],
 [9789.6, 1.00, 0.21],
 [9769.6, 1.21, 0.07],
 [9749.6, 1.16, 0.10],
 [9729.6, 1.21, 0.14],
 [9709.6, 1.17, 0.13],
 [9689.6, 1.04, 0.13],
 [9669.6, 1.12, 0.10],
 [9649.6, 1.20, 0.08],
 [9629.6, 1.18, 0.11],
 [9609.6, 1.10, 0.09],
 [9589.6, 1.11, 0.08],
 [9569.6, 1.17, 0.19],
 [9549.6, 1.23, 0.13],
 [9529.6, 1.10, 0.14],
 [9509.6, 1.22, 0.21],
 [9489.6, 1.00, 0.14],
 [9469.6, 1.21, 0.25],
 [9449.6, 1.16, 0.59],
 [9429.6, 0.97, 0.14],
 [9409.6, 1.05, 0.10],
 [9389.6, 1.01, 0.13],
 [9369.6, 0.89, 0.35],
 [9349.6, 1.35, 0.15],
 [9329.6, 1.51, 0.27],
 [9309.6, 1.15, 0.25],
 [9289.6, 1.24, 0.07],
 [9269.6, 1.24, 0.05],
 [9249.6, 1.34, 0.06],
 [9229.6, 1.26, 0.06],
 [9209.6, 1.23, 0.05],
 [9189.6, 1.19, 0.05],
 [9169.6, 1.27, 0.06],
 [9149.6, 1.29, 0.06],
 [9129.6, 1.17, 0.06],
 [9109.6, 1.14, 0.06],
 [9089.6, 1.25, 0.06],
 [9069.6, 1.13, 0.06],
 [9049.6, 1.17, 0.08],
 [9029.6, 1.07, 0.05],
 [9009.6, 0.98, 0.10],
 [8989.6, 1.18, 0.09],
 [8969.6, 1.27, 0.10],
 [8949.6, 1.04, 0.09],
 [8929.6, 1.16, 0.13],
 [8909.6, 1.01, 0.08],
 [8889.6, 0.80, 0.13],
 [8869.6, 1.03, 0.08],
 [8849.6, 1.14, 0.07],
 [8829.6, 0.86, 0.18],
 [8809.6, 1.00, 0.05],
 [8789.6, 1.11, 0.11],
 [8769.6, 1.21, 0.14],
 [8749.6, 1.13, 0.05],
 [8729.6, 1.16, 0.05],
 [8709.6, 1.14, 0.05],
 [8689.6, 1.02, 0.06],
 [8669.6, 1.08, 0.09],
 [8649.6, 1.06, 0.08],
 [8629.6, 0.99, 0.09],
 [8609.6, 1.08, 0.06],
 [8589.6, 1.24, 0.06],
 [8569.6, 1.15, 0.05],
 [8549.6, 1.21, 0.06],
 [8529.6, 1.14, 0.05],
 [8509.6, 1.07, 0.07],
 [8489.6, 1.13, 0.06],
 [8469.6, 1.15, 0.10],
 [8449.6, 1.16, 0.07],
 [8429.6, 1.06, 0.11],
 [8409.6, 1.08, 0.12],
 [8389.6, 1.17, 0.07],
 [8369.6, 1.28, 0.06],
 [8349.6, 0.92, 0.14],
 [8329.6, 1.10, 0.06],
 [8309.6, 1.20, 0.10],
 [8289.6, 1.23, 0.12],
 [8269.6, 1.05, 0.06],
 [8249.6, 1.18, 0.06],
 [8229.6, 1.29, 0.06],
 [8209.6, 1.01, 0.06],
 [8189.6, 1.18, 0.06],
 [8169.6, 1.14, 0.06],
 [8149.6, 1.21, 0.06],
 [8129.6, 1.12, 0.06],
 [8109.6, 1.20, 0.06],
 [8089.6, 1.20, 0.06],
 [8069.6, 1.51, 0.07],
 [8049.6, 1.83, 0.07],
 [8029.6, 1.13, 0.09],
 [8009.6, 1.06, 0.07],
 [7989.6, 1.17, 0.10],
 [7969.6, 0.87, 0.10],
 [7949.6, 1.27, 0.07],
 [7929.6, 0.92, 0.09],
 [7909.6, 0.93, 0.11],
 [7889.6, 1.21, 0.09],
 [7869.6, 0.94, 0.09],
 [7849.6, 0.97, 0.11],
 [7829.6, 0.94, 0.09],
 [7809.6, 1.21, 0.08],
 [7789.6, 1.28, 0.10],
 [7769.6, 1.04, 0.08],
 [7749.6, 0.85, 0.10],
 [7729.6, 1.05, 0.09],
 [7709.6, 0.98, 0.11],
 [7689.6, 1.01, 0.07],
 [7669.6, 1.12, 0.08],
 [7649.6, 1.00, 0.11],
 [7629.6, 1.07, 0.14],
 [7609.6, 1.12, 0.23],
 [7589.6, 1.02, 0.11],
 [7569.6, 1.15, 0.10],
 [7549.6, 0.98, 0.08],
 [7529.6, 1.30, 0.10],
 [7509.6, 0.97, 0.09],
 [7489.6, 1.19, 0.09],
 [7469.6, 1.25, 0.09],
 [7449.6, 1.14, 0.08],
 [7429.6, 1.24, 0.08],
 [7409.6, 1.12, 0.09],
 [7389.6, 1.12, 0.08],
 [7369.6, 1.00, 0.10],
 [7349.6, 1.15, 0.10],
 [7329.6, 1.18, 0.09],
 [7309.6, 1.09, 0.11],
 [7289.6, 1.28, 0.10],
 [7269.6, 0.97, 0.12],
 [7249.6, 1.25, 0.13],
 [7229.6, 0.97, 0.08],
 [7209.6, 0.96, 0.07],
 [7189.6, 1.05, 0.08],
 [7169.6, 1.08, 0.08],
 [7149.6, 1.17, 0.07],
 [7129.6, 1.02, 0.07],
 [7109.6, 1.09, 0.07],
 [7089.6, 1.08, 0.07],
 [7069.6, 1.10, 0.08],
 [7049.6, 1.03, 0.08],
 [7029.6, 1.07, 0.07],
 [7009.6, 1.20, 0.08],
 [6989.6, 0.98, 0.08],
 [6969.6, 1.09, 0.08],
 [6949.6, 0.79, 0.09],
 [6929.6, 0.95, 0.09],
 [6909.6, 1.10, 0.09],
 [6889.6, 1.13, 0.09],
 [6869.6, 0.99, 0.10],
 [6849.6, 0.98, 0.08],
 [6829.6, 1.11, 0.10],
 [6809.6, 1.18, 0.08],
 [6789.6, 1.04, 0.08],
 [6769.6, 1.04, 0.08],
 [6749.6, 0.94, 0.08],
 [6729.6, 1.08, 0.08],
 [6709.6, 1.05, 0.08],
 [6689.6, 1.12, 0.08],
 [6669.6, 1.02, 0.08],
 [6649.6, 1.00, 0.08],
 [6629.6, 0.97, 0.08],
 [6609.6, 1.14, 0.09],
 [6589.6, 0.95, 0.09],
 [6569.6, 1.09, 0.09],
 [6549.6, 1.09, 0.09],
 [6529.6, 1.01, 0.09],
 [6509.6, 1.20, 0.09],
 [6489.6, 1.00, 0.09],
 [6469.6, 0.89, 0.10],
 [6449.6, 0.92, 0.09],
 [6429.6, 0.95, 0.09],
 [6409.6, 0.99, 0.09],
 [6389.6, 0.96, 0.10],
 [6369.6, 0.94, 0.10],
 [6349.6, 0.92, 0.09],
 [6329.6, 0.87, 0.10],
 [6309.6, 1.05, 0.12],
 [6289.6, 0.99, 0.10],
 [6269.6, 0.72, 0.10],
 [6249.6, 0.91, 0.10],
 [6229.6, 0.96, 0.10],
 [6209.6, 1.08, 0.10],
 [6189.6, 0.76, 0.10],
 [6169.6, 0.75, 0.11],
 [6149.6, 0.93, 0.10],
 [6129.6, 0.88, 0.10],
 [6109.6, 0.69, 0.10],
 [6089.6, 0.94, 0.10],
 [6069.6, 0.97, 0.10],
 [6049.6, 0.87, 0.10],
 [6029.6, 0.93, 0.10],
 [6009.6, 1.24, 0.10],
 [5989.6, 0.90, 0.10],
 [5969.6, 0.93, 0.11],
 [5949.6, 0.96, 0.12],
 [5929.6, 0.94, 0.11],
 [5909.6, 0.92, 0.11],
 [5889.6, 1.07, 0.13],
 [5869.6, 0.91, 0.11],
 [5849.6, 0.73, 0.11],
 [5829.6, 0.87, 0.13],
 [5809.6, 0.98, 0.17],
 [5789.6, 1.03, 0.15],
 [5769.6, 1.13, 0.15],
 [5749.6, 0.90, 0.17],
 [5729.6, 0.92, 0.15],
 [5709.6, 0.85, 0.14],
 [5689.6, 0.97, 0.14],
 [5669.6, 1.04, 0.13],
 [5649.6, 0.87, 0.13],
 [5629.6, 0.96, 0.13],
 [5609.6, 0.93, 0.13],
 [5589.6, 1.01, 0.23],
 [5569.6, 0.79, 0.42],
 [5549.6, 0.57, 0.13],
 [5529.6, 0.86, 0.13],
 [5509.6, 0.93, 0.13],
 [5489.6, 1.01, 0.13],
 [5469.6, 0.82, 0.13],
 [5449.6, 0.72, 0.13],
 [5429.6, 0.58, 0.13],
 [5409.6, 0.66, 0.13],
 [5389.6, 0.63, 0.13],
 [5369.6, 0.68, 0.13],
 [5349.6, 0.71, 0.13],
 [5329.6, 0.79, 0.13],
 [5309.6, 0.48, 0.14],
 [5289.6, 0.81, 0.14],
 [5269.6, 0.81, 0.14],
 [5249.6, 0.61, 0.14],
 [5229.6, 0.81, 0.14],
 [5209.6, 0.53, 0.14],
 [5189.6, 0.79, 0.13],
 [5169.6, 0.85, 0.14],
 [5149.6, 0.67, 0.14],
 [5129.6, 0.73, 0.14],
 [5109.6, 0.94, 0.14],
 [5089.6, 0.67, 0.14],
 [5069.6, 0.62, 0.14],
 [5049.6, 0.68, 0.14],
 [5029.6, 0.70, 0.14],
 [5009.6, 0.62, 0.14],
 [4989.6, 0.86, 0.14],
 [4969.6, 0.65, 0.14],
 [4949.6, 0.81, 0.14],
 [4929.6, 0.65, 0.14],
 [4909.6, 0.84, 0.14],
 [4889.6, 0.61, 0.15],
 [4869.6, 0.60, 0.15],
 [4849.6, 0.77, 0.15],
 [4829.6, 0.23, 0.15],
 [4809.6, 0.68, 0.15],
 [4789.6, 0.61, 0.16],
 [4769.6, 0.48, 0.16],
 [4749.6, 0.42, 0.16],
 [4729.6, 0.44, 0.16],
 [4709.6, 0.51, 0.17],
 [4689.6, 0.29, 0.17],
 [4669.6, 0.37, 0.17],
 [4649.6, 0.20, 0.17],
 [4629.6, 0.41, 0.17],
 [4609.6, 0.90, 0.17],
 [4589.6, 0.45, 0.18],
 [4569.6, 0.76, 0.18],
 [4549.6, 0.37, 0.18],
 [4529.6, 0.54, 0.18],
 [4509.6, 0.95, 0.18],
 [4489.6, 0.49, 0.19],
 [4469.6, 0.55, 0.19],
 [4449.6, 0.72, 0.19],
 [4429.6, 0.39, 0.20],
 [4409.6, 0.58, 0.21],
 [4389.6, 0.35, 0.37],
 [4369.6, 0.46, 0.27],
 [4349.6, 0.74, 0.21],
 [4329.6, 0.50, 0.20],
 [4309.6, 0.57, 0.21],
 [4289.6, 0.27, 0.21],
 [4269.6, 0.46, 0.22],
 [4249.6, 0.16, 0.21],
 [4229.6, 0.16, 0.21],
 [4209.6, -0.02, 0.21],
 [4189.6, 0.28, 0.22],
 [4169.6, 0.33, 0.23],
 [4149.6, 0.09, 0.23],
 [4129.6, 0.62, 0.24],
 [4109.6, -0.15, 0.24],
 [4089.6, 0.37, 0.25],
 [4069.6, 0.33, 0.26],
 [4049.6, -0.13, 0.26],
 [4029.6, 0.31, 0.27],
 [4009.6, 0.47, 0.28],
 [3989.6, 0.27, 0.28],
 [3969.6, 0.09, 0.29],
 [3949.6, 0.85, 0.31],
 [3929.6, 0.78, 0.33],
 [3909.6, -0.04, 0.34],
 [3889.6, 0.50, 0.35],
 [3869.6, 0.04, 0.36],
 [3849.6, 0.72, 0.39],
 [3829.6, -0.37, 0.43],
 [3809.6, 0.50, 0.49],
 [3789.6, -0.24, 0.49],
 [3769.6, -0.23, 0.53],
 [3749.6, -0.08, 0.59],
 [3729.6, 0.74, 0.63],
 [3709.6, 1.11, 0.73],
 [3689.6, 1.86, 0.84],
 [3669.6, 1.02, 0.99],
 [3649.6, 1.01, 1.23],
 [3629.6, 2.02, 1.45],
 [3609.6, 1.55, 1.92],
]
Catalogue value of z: 0.23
